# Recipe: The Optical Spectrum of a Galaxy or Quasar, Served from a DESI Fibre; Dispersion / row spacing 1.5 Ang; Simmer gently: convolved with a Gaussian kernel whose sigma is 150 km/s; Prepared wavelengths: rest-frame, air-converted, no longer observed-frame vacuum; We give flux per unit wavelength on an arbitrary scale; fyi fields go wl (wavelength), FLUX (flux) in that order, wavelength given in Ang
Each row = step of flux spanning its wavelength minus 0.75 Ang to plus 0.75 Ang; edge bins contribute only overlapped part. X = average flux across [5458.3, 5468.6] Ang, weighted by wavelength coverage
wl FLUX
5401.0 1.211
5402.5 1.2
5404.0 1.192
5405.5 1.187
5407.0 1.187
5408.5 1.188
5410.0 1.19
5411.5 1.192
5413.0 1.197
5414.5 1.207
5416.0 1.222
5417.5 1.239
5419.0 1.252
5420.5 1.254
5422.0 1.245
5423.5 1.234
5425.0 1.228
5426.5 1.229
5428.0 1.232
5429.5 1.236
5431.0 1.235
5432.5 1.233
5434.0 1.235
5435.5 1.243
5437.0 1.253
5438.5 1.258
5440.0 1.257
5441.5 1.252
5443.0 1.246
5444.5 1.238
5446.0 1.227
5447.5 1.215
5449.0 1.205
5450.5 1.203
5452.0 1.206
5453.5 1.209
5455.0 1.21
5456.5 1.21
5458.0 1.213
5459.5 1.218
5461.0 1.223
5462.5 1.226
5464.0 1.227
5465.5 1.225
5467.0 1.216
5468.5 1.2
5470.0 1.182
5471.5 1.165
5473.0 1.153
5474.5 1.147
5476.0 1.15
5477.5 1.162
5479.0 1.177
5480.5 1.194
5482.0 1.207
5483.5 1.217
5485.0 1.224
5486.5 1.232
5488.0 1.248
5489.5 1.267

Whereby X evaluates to 1.22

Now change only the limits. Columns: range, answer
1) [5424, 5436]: 1.23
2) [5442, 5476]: 1.21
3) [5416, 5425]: 1.24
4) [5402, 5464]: 1.22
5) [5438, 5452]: 1.23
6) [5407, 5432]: 1.22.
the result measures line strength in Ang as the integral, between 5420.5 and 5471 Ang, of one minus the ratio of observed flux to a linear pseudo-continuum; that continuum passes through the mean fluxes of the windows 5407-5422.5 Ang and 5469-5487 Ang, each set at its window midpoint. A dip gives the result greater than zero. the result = -1.1 Ang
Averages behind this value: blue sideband 1.22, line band 1.23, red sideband 1.18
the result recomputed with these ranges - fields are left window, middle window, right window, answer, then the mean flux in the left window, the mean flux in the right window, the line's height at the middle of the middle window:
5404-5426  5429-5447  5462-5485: -0.6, 1.22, 1.19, 1.21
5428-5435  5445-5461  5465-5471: 0.0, 1.23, 1.2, 1.22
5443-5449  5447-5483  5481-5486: 0.7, 1.23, 1.22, 1.22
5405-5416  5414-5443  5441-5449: -0.6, 1.19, 1.23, 1.21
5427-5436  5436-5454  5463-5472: -0.1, 1.24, 1.2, 1.22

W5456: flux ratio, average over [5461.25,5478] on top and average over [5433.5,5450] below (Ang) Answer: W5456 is 0.96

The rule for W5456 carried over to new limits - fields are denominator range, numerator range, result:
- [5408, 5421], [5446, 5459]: 1.00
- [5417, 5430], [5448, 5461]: 0.98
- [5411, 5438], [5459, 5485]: 0.97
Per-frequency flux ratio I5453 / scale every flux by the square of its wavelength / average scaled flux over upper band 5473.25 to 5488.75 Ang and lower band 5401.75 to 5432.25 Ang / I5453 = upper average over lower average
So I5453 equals 1.00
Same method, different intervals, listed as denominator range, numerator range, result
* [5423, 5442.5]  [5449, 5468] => 0.99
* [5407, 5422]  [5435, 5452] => 1.03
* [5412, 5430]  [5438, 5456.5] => 1.01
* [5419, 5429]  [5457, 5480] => 0.98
